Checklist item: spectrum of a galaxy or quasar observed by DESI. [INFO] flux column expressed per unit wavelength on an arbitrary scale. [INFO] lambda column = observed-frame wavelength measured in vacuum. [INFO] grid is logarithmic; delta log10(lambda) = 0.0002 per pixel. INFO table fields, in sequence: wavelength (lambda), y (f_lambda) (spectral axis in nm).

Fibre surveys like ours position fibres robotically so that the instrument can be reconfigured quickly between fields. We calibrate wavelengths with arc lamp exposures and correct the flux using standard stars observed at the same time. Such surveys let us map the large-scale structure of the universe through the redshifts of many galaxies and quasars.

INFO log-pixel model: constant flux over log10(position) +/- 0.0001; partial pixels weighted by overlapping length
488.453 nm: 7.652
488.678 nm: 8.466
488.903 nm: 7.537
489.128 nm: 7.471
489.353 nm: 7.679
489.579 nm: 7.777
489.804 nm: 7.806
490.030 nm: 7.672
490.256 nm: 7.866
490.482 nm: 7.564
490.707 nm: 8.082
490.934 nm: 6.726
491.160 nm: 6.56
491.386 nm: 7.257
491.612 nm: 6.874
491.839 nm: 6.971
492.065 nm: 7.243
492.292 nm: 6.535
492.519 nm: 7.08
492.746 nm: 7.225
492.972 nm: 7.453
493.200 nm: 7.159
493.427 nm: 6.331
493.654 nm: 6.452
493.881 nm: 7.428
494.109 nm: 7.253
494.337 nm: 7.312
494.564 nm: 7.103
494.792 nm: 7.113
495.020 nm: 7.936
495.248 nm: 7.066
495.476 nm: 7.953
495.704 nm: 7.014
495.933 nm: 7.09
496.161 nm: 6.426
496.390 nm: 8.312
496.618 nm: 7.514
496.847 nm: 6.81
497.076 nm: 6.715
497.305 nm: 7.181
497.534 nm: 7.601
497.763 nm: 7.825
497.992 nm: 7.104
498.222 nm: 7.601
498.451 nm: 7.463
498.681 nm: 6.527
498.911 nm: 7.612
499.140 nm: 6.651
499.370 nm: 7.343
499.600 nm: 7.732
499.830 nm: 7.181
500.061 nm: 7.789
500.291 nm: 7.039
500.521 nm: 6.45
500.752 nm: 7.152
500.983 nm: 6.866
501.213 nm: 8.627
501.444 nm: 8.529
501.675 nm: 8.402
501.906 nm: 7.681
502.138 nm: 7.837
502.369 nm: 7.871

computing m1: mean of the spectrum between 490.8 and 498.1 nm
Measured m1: 7.15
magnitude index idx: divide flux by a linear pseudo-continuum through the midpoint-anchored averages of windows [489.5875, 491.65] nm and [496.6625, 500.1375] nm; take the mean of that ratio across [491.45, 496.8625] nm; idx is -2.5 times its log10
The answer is 0.03 mag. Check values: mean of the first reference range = 7.42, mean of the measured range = 7.16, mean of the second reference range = 7.27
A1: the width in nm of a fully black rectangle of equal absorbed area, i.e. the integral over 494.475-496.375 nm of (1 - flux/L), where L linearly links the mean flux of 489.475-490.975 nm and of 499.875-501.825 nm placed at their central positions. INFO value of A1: 0.09 nm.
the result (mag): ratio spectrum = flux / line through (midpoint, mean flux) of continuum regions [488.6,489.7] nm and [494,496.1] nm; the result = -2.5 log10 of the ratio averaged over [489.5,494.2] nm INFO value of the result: 0.052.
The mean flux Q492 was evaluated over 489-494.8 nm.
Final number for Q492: 7.23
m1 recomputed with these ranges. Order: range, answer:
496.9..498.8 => 7.24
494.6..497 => 7.31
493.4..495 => 7.09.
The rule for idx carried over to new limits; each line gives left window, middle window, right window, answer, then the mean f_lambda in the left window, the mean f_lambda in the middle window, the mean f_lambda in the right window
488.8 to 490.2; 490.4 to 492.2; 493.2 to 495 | 0.04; 7.67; 7.15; 7.06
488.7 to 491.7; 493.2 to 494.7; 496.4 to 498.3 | 0.06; 7.49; 7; 7.34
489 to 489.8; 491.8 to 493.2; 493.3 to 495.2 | 0.03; 7.67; 7.1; 7.12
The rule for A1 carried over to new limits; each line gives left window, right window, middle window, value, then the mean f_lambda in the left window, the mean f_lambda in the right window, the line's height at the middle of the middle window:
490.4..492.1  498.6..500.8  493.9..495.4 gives -0.035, 7.15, 7.16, 7.15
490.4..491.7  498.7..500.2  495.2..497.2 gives 0.014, 7.18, 7.33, 7.27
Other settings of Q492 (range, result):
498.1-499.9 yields 7.27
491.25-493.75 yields 6.96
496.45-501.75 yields 7.38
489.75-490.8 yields 7.79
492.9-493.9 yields 6.9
